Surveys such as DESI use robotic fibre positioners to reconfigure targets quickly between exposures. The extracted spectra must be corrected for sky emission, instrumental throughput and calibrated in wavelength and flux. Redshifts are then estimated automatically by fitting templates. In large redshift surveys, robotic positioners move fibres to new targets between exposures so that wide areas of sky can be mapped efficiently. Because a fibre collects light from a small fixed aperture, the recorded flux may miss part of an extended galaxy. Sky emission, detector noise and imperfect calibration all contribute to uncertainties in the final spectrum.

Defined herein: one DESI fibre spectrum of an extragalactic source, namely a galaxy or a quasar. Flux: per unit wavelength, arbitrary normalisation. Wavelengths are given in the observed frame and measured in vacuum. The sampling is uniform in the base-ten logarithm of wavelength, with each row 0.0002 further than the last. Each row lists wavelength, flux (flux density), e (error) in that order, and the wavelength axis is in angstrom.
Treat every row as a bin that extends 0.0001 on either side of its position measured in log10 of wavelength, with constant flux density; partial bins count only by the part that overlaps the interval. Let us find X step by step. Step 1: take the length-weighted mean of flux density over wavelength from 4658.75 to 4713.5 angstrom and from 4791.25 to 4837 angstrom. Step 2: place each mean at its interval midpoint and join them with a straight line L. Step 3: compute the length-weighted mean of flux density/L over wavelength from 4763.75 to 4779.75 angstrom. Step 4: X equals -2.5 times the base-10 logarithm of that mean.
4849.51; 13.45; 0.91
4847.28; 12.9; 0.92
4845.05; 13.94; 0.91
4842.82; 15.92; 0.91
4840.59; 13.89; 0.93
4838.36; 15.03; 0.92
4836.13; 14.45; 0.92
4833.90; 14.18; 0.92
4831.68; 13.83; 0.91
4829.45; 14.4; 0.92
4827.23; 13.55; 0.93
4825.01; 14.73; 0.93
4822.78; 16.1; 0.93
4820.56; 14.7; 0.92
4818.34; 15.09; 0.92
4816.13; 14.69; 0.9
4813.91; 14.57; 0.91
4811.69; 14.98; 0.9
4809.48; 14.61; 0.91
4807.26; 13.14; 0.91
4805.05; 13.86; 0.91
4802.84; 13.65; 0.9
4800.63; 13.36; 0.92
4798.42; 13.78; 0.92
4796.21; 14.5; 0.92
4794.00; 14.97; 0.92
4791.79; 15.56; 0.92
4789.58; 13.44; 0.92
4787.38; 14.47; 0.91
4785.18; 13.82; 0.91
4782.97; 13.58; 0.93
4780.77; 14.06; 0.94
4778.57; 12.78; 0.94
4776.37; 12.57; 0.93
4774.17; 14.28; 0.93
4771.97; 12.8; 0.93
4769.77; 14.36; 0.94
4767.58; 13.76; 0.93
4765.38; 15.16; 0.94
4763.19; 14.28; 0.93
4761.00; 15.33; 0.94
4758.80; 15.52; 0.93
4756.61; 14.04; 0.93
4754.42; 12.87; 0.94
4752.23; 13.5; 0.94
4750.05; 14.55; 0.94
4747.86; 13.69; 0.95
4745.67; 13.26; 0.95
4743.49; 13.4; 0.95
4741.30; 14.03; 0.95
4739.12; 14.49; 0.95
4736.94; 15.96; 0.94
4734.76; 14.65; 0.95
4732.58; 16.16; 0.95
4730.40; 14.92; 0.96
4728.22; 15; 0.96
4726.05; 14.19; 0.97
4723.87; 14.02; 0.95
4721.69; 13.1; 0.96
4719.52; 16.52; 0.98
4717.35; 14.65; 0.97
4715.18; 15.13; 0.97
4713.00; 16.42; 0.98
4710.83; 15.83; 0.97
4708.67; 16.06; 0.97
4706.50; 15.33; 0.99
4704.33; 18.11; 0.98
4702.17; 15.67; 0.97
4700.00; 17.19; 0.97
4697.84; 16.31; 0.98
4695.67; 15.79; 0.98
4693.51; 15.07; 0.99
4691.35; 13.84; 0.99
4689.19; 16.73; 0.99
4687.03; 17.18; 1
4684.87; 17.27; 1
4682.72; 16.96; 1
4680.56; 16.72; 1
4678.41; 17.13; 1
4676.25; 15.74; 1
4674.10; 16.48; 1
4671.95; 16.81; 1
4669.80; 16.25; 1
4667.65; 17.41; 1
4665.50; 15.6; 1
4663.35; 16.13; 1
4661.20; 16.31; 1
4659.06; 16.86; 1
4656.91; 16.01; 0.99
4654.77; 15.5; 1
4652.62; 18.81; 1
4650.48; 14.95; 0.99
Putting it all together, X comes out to 0.10 mag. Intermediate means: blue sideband 16.3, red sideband 14.4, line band 13.7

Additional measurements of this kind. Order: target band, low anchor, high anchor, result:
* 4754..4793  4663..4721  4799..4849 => 0.07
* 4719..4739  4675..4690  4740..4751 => -0.02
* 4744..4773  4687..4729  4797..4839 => 0.07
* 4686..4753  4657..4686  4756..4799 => 0.02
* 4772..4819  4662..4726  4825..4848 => 0.05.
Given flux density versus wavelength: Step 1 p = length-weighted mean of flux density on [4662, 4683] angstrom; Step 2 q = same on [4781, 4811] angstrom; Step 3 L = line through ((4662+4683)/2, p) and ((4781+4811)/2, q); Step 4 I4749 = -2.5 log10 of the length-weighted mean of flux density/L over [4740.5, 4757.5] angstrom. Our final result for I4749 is 0.10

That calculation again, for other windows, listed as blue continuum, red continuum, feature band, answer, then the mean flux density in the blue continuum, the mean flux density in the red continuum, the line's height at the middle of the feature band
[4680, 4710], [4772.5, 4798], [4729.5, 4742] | 0.012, 16.3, 14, 15.2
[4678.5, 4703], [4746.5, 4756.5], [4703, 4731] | -0.012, 16.3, 13.7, 15.2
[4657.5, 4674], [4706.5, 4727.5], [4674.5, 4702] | -0.029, 16.5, 15.1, 15.9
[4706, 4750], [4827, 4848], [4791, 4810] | 0.025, 14.8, 14.3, 14.5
